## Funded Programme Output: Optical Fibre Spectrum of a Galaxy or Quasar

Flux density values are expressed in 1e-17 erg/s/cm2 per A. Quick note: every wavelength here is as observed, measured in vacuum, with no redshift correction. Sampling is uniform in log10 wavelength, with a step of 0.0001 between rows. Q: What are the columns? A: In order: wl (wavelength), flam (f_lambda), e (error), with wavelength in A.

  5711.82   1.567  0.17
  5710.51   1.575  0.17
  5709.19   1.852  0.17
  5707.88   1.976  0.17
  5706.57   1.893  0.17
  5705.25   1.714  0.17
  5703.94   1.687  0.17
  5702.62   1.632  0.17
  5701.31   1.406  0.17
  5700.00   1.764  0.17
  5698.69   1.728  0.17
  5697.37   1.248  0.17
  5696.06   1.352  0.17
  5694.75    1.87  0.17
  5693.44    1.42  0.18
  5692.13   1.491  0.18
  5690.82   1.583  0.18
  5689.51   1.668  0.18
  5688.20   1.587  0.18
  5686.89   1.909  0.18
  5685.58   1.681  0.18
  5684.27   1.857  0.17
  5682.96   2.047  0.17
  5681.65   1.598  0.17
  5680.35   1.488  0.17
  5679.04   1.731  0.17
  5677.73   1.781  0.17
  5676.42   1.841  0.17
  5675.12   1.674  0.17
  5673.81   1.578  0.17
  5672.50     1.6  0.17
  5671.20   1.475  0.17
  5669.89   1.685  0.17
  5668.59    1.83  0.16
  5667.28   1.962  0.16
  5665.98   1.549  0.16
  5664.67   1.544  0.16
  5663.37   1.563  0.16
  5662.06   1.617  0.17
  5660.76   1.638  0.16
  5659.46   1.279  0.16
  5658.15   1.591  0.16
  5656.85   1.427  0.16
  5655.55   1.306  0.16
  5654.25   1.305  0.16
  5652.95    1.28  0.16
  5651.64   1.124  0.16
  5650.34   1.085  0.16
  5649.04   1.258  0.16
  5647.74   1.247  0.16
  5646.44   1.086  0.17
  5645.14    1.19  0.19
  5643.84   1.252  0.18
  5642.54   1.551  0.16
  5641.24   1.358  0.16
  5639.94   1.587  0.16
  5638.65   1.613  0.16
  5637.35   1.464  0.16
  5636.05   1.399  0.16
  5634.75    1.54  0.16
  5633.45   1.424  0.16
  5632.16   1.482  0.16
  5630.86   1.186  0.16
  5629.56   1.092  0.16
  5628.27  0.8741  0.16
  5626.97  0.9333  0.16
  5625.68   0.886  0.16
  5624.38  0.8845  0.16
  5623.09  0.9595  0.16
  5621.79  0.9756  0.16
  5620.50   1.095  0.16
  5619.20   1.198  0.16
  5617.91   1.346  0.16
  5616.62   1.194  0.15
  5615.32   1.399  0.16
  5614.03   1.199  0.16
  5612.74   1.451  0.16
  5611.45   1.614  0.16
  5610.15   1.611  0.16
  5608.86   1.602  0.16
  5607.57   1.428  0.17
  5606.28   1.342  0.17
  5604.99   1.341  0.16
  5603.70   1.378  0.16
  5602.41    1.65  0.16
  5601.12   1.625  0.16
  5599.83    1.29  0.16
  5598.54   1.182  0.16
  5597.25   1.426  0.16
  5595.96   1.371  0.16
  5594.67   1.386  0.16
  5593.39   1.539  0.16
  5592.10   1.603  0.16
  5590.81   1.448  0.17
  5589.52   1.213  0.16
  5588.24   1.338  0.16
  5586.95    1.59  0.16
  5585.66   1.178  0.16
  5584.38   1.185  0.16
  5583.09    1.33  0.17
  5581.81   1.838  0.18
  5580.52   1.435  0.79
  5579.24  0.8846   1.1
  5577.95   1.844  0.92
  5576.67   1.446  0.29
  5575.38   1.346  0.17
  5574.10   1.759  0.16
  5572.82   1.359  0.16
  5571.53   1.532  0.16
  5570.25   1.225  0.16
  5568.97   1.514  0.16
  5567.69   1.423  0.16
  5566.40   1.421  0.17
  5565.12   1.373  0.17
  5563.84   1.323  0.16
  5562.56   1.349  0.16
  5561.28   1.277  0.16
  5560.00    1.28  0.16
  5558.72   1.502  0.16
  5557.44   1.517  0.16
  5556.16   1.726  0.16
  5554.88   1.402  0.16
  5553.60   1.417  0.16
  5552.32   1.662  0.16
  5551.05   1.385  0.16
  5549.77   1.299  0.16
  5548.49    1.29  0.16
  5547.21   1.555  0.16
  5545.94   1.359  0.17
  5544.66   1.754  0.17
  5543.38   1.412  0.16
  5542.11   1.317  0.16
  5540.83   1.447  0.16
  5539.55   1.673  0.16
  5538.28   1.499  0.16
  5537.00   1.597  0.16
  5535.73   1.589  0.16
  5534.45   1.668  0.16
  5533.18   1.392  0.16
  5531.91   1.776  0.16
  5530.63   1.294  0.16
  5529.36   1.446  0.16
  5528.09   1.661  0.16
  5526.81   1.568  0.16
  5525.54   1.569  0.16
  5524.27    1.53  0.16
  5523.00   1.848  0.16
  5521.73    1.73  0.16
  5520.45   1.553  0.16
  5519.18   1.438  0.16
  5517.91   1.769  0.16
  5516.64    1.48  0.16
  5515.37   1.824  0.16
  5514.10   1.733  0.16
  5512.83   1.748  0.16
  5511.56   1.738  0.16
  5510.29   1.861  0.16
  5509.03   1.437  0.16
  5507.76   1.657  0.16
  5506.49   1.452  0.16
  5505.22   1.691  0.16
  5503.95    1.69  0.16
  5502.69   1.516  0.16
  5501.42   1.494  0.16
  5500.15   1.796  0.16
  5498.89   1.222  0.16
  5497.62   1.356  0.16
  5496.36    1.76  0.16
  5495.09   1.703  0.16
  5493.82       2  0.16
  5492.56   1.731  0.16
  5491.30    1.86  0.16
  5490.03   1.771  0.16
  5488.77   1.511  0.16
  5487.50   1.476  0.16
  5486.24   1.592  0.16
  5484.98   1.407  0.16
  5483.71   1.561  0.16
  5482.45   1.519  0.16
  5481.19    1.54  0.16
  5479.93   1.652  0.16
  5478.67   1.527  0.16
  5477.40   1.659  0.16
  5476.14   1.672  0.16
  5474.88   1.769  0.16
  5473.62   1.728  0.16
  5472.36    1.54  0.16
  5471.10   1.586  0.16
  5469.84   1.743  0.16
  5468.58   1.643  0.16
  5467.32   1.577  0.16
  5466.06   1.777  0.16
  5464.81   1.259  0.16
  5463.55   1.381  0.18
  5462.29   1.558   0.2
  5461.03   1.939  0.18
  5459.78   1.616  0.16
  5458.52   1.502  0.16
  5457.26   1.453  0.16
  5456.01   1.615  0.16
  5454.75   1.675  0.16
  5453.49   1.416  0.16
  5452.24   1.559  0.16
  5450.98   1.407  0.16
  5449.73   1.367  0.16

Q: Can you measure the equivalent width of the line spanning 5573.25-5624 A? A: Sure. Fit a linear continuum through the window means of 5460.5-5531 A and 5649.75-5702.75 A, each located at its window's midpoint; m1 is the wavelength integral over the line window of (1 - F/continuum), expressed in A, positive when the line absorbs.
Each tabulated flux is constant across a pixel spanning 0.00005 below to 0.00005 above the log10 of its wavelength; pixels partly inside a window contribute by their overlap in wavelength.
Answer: 6.8 A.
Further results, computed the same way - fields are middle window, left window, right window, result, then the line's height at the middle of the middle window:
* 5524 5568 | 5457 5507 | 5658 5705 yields 3.8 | 1.62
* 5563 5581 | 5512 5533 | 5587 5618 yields 0.9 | 1.5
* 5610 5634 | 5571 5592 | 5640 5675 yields 4.1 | 1.43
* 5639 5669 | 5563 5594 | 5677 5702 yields 3.0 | 1.57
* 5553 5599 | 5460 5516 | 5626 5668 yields 2.1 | 1.48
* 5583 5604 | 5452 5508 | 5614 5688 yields 1.2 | 1.48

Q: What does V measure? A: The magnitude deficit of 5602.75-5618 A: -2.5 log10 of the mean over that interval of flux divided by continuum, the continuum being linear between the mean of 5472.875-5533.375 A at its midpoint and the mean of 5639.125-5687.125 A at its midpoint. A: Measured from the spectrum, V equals 0.103 mag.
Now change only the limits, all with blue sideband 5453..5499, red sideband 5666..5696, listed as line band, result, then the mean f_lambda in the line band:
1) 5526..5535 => 0.06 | 1.54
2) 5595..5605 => 0.17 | 1.41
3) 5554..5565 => 0.16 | 1.42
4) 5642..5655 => 0.33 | 1.24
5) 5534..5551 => 0.10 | 1.49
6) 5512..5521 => -0.02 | 1.65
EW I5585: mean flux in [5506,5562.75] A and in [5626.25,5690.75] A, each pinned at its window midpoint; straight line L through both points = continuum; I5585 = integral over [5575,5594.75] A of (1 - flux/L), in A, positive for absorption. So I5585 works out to 1.4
